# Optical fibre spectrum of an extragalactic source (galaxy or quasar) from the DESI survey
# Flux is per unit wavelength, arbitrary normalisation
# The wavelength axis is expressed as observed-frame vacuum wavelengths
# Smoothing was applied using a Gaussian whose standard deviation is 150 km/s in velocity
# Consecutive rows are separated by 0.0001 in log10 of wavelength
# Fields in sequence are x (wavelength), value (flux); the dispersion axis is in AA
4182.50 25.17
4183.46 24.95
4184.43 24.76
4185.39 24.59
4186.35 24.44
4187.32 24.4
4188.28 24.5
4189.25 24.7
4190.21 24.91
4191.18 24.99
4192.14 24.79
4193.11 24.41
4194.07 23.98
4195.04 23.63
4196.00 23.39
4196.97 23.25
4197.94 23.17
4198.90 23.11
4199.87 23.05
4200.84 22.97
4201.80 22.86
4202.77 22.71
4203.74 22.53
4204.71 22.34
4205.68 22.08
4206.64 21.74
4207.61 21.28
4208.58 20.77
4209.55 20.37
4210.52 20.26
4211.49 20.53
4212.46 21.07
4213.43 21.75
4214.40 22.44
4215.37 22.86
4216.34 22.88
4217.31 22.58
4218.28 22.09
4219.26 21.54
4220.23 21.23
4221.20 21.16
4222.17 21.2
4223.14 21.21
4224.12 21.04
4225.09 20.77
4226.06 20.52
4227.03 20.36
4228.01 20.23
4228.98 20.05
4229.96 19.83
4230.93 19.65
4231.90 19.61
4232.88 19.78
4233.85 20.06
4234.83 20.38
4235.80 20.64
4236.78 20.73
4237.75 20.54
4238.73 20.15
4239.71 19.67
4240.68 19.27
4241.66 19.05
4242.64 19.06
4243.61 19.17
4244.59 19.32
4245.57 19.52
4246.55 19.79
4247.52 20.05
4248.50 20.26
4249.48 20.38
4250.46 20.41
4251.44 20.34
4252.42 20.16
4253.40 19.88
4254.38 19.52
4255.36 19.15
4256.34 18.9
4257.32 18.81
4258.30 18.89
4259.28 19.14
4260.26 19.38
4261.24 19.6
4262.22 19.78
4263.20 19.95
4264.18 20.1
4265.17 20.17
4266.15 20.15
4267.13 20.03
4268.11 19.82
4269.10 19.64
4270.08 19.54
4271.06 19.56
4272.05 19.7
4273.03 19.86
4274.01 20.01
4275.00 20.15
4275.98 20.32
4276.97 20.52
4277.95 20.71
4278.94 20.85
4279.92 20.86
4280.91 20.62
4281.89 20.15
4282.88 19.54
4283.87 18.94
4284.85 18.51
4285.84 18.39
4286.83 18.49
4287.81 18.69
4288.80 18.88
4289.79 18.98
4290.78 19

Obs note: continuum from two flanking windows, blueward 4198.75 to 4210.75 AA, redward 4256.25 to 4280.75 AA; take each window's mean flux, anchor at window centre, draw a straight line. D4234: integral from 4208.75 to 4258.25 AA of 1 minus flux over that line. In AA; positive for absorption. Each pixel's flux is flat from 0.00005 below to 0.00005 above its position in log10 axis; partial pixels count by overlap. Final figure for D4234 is 1.6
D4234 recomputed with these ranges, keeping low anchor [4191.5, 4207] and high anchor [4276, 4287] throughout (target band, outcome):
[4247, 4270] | 1.1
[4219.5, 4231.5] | 0.8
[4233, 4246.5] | 1.1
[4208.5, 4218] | 0.4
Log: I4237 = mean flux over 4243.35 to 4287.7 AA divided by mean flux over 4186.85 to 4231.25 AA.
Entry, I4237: 0.9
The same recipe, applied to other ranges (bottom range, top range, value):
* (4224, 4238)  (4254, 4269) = 0.97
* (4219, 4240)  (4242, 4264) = 0.96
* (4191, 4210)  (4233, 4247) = 0.87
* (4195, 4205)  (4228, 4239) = 0.88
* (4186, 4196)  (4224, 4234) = 0.83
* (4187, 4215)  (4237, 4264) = 0.86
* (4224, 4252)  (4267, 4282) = 1.01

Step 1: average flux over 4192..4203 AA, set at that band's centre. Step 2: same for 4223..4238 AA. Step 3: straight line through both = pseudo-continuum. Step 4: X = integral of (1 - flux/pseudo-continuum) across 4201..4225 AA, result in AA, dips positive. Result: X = 0.3 AA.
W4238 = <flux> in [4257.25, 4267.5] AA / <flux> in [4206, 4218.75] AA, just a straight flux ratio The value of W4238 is 0.91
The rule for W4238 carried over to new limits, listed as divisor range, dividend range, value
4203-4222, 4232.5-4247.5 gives 0.92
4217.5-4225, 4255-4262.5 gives 0.90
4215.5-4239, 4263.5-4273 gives 0.95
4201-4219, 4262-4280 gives 0.92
